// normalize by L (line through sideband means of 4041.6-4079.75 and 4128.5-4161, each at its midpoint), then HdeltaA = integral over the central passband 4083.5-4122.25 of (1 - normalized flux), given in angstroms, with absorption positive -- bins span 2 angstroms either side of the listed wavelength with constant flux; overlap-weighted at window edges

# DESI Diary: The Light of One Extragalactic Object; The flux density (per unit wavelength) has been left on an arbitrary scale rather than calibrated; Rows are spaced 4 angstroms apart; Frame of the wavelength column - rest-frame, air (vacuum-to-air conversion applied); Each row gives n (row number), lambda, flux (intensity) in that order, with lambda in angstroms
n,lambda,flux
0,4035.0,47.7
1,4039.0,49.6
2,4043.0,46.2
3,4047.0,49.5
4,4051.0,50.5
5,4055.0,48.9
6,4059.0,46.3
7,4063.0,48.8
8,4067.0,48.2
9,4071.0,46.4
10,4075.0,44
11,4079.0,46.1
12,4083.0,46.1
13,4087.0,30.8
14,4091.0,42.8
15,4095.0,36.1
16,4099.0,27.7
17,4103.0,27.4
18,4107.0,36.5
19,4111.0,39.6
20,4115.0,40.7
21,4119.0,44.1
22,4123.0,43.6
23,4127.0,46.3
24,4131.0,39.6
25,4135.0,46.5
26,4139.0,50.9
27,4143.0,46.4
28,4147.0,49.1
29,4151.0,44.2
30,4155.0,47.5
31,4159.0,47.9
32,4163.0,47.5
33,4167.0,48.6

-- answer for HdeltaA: 8.41 angstroms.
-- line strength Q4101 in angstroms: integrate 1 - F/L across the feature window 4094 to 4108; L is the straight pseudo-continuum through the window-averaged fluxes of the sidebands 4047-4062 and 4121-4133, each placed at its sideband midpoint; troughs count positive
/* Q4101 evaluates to 4.3 angstroms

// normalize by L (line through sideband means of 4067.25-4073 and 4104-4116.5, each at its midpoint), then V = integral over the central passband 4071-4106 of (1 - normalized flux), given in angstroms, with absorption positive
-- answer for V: 4.0 angstroms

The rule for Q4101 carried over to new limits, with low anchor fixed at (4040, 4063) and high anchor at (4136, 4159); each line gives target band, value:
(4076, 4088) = 1.50 angstroms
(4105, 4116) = 2.10 angstroms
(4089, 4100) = 2.70 angstroms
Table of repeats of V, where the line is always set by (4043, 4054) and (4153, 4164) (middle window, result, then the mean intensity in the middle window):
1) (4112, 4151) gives 2.42 angstroms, 45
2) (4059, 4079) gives 0.90 angstroms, 46.7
